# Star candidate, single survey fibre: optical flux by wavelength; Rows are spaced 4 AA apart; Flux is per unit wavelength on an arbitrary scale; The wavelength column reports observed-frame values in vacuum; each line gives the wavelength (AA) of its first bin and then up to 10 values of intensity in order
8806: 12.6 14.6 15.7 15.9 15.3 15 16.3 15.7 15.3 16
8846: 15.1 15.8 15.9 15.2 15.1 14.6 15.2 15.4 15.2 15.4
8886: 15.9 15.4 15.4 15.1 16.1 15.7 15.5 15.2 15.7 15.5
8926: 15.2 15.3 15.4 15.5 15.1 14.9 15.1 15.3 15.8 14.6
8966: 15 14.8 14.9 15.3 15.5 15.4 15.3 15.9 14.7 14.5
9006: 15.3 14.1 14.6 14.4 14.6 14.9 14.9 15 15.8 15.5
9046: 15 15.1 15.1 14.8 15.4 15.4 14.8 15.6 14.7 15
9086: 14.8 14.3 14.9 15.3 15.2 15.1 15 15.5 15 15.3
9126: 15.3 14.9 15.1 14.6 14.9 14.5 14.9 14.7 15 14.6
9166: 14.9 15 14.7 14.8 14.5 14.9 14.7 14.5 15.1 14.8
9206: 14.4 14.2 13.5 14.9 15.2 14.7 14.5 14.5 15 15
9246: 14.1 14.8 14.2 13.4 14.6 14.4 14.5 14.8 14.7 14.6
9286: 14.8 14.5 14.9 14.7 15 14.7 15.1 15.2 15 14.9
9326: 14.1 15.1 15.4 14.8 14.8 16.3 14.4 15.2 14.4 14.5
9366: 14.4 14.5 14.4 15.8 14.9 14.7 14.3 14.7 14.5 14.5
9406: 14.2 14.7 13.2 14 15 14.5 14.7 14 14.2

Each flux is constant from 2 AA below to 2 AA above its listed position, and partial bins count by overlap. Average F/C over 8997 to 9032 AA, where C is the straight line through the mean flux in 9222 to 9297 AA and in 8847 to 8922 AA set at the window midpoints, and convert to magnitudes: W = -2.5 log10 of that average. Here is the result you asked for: 0.03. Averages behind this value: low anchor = 15.4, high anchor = 14.6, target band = 14.7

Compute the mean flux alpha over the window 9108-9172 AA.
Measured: 14.9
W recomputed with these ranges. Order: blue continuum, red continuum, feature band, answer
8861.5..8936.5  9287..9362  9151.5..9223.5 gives 0.03 mag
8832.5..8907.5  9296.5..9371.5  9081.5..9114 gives 0.01 mag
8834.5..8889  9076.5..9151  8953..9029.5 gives 0.01 mag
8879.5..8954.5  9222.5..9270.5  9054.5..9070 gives -0.01 mag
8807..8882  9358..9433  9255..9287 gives 0.02 mag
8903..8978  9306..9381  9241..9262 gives 0.05 mag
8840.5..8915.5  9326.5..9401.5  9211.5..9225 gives 0.03 mag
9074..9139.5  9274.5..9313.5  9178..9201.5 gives 0.01 mag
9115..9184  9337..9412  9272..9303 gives 0.00 mag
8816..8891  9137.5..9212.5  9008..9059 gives 0.01 mag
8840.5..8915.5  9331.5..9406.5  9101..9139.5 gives 0.00 mag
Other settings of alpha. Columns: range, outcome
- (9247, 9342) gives 14.7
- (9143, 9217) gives 14.7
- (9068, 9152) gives 15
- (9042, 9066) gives 15.1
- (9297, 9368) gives 14.9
